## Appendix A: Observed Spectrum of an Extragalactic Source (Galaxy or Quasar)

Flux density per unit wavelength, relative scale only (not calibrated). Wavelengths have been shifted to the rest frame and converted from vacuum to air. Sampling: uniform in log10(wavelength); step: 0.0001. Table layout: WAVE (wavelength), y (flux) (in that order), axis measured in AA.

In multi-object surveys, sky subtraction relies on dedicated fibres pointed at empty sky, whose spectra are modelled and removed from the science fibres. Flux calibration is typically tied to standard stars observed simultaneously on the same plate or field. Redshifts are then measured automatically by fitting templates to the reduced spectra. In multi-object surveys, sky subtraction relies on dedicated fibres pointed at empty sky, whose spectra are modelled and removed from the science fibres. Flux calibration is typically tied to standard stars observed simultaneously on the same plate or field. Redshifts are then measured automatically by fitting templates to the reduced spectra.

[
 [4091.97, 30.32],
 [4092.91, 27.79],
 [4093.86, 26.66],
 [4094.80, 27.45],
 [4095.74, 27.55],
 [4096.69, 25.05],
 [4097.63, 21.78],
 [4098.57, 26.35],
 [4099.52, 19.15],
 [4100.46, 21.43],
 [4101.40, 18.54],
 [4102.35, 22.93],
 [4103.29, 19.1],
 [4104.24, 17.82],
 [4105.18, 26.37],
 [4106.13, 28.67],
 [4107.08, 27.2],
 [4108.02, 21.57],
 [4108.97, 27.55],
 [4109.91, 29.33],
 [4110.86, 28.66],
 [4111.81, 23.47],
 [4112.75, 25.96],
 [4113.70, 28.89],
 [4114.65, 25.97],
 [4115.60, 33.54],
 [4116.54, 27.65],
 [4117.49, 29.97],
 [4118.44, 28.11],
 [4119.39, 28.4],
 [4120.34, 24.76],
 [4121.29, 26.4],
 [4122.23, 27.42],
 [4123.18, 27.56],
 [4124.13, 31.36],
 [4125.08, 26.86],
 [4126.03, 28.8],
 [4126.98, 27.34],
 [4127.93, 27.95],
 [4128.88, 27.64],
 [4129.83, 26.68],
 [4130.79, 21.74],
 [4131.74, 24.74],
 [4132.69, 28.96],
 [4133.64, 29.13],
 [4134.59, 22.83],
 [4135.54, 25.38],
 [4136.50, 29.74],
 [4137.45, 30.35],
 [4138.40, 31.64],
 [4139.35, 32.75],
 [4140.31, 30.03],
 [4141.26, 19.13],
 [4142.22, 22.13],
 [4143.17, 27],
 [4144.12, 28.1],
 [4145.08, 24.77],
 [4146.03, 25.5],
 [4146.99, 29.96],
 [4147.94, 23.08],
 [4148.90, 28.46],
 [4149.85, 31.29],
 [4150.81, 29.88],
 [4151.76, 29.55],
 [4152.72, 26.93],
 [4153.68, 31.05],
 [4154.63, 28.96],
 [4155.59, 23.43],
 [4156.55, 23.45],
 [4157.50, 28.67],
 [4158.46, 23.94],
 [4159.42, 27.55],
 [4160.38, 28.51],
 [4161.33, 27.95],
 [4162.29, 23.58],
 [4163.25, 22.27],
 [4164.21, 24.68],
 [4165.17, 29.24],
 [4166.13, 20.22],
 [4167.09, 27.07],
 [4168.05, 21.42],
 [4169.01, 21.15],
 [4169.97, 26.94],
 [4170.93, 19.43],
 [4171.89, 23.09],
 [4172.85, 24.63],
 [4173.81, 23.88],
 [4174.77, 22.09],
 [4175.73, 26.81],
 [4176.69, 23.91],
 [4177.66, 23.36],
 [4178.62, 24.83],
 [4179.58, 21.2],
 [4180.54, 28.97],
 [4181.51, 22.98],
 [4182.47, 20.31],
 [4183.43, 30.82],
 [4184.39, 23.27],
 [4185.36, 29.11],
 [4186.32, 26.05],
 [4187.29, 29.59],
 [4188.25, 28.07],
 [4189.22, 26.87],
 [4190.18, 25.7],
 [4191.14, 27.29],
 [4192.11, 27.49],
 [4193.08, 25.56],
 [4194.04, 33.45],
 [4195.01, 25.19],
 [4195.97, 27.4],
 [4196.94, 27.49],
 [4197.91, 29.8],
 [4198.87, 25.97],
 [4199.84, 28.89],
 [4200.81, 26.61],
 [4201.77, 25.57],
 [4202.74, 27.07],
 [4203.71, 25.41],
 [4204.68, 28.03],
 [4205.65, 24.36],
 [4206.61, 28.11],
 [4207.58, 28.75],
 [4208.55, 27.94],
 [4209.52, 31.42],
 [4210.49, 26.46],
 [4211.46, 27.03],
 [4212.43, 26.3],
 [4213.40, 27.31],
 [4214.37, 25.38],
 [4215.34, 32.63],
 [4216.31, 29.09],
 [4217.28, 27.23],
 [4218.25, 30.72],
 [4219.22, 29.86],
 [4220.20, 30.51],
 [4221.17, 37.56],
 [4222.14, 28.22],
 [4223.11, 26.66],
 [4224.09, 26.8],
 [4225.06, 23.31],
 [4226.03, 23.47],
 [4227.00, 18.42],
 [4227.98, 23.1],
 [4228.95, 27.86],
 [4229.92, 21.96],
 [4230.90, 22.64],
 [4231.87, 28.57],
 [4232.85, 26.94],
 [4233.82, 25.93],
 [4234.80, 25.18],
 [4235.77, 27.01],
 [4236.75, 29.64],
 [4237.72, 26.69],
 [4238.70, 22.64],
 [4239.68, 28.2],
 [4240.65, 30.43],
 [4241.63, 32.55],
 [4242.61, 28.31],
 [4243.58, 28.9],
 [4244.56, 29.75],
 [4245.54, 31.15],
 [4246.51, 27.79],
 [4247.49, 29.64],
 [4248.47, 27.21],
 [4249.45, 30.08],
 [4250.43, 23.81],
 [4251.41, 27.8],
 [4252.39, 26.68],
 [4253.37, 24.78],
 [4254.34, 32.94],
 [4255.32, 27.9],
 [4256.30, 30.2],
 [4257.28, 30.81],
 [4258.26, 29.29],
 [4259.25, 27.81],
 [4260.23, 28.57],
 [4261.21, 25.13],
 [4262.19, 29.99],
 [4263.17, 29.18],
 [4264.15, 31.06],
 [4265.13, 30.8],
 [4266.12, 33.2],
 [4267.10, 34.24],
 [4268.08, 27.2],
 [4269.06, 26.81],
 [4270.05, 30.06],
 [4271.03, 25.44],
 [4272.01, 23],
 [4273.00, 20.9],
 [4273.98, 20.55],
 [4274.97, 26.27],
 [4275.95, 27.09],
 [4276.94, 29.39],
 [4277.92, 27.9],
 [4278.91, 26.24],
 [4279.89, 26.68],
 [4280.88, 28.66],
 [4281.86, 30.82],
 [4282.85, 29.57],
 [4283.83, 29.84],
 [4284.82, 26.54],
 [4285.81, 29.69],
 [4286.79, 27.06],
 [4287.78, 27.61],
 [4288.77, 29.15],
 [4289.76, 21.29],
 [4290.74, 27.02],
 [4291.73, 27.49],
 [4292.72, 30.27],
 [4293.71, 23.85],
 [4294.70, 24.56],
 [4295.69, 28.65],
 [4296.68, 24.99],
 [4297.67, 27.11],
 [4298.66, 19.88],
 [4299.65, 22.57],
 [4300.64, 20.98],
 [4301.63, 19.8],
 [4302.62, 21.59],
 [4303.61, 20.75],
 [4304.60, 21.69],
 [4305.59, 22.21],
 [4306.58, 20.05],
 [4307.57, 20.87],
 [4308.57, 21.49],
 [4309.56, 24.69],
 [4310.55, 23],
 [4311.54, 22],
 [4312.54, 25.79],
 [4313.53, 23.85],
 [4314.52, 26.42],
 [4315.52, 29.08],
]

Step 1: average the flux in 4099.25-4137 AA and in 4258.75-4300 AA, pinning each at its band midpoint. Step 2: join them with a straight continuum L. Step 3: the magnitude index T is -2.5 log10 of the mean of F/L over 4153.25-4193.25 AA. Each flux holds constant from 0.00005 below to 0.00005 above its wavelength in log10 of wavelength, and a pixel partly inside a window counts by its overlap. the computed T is 0.05 mag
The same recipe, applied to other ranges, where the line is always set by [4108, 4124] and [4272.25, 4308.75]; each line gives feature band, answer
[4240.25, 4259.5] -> -0.13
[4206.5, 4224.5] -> -0.10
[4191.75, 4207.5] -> -0.04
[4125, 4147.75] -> 0.01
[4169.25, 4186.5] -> 0.10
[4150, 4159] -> -0.01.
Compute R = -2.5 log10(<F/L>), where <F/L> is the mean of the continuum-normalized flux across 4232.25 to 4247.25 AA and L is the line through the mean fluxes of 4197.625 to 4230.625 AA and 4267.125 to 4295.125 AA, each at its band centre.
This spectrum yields -0.04 mag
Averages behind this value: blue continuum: 27.2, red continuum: 26.9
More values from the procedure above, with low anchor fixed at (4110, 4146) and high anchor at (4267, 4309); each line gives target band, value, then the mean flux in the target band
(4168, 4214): 0.02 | 26.2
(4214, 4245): -0.05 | 27.4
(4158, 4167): 0.06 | 25.4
